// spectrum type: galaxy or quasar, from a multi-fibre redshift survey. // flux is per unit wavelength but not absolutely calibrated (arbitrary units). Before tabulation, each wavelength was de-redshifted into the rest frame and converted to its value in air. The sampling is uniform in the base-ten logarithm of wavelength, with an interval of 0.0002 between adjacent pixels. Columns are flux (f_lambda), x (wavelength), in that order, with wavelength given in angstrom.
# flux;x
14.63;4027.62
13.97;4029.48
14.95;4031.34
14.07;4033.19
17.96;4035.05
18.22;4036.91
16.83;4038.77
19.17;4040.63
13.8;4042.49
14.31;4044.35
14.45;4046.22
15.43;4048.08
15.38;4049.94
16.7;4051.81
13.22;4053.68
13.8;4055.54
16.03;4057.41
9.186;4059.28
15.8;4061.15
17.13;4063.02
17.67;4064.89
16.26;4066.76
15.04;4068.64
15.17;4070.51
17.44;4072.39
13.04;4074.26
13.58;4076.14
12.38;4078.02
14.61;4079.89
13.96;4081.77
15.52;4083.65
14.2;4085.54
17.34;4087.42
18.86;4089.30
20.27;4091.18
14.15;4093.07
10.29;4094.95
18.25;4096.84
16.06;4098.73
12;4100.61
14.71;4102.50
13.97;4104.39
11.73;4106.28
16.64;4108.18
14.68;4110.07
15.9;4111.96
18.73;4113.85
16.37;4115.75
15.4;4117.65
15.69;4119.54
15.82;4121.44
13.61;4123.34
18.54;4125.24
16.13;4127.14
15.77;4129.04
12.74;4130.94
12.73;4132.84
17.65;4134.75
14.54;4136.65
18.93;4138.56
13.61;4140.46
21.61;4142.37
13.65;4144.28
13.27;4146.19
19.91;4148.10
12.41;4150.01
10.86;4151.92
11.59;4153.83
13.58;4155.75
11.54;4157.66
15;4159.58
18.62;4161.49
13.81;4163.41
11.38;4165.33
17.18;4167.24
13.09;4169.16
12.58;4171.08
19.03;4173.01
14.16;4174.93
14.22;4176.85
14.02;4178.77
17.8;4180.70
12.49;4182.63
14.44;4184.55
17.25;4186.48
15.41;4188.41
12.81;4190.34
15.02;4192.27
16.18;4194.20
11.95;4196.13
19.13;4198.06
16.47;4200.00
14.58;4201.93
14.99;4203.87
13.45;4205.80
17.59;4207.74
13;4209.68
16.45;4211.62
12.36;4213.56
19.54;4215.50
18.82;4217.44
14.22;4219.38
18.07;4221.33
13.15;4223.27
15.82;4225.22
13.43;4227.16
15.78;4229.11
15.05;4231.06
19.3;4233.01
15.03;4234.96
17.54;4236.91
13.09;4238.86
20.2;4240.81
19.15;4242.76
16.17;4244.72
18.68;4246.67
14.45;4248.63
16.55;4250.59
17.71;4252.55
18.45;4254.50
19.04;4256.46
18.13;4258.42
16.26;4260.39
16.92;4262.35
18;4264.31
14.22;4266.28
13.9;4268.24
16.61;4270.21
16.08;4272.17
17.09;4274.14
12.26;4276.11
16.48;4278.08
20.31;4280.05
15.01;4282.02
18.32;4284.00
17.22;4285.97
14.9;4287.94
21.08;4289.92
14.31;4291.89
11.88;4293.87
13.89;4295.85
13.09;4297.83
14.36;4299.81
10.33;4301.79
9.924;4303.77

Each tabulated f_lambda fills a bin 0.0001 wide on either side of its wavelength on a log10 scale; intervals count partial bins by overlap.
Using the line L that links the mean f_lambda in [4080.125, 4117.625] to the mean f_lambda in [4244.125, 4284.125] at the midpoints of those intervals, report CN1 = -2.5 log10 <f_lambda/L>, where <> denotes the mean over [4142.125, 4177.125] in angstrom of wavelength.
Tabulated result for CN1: 0.10 mag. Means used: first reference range 15.4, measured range 14.5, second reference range 16.7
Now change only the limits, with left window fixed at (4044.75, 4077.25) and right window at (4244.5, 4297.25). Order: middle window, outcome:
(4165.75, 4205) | 0.053 mag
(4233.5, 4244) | -0.058 mag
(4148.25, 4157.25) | 0.218 mag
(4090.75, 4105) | 0.032 mag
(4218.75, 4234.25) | 0.034 mag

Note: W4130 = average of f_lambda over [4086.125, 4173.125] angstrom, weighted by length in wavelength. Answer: 15.2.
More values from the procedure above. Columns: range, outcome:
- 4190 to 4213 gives 15.1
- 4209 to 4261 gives 16.5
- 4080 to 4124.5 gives 15.4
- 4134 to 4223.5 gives 15.1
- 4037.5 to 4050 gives 15.7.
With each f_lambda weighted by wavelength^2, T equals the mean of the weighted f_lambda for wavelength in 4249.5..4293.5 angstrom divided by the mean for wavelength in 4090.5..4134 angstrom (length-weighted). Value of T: 1.2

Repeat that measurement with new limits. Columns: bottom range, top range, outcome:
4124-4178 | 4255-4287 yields 1.18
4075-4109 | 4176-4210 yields 1.06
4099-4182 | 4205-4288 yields 1.15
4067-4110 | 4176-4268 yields 1.14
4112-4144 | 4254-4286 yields 1.11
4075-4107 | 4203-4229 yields 1.11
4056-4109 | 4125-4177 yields 1.02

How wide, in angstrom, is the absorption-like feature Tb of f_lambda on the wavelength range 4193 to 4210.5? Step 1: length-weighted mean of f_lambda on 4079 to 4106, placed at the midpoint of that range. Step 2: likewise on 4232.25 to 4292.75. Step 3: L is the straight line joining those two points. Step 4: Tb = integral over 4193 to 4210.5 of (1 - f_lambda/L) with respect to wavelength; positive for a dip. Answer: 1.1 angstrom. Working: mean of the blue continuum 15.2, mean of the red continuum 16.9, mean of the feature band 15.3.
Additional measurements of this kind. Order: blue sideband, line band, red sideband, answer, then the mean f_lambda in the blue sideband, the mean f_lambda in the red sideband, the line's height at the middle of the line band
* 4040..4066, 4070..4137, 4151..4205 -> -1.5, 15.1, 14.6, 14.9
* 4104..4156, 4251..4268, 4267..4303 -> -2.0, 15.2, 15.4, 15.3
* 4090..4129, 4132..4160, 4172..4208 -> 1.2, 15.5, 15.3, 15.4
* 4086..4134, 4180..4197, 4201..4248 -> 1.2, 15.5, 16.1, 15.9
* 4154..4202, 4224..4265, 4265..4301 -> -4.1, 14.8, 15.6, 15.3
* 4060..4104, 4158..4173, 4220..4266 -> 1.3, 15.3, 16.7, 16.1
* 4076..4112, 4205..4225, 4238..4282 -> 0.7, 15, 16.8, 16.3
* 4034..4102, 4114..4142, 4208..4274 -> 0.0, 15.4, 16.4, 15.7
